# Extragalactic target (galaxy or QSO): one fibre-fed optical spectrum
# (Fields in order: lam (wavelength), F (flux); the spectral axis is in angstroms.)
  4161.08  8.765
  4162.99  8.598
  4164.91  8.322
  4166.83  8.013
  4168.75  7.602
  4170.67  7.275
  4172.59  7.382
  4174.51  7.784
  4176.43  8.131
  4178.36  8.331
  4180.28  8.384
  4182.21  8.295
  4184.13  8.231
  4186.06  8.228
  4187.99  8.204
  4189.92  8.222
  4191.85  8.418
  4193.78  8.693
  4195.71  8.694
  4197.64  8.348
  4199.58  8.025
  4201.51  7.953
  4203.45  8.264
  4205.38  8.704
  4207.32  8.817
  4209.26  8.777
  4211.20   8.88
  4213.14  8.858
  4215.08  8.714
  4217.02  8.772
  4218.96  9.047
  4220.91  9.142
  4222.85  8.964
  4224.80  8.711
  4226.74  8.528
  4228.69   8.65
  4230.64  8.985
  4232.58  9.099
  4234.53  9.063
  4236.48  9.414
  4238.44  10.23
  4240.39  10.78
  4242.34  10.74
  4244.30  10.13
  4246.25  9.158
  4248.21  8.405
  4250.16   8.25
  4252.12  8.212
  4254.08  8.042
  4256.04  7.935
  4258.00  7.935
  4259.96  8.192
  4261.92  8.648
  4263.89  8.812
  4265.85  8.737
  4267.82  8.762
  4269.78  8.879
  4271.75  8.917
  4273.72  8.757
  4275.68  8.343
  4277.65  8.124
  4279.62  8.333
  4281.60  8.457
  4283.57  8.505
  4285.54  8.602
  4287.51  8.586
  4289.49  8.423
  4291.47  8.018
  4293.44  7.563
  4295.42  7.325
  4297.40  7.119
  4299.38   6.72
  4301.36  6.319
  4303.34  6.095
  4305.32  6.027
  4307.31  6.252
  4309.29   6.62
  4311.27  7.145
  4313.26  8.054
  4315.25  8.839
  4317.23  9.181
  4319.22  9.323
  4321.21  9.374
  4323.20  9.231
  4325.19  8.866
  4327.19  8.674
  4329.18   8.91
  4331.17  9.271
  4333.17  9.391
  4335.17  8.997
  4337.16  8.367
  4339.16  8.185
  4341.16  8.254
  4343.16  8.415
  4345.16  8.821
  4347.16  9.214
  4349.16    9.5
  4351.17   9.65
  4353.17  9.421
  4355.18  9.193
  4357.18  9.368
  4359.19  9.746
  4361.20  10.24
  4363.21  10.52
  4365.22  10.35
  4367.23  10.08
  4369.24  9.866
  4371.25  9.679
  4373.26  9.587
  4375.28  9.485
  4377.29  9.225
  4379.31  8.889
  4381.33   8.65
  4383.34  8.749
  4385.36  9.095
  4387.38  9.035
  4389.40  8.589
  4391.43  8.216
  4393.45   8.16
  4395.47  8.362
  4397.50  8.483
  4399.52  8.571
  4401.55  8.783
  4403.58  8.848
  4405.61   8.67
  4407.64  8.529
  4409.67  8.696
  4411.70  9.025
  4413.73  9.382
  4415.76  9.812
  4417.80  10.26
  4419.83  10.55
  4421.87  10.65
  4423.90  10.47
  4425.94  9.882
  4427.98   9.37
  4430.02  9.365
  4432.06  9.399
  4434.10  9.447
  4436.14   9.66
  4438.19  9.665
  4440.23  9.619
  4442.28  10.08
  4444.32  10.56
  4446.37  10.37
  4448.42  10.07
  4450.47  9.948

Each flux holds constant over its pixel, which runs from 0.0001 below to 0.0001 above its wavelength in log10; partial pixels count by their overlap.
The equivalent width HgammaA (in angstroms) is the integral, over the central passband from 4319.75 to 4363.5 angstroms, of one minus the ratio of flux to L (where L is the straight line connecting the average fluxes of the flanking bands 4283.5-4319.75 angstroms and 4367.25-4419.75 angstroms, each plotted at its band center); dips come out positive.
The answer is -5.0 angstroms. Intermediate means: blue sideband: 7.57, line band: 9.14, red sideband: 9.04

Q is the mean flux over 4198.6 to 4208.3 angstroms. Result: 8.35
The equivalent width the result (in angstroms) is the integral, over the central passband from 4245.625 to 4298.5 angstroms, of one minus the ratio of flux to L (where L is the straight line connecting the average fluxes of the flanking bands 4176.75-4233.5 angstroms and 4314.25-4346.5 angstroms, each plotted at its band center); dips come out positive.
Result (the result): 2.52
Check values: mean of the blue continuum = 8.58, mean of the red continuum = 8.88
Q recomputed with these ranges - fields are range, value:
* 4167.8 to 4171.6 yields 7.44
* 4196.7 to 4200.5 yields 8.17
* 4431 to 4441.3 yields 9.56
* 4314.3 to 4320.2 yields 9.13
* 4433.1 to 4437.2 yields 9.55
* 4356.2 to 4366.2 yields 10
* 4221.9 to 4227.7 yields 8.74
